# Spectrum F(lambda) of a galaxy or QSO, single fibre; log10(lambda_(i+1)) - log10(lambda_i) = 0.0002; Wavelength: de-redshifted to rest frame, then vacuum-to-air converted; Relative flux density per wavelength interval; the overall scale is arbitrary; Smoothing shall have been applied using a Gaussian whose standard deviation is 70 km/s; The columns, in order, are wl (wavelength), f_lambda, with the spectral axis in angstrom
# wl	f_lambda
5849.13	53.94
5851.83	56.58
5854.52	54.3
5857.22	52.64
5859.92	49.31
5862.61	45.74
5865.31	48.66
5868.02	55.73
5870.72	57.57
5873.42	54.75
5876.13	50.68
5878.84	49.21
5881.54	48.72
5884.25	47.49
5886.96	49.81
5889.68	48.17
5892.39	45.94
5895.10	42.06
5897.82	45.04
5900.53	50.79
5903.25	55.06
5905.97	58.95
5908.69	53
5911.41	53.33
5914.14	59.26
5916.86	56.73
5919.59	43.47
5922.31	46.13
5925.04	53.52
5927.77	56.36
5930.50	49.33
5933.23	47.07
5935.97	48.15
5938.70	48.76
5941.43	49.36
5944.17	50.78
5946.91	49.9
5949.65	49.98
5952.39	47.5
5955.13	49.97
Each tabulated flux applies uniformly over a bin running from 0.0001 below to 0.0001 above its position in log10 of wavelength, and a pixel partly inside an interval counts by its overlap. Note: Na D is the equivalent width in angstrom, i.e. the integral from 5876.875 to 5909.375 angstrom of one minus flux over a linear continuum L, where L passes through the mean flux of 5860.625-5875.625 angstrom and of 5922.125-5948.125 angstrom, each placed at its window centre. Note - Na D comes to 1.2 angstrom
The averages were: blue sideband 52.3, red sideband 50.1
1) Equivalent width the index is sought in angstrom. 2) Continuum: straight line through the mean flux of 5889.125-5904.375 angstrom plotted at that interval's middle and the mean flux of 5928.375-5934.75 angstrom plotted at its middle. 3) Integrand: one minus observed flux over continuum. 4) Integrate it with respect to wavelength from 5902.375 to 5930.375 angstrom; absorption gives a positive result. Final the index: -2.80 angstrom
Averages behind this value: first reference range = 47.7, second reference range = 49.1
